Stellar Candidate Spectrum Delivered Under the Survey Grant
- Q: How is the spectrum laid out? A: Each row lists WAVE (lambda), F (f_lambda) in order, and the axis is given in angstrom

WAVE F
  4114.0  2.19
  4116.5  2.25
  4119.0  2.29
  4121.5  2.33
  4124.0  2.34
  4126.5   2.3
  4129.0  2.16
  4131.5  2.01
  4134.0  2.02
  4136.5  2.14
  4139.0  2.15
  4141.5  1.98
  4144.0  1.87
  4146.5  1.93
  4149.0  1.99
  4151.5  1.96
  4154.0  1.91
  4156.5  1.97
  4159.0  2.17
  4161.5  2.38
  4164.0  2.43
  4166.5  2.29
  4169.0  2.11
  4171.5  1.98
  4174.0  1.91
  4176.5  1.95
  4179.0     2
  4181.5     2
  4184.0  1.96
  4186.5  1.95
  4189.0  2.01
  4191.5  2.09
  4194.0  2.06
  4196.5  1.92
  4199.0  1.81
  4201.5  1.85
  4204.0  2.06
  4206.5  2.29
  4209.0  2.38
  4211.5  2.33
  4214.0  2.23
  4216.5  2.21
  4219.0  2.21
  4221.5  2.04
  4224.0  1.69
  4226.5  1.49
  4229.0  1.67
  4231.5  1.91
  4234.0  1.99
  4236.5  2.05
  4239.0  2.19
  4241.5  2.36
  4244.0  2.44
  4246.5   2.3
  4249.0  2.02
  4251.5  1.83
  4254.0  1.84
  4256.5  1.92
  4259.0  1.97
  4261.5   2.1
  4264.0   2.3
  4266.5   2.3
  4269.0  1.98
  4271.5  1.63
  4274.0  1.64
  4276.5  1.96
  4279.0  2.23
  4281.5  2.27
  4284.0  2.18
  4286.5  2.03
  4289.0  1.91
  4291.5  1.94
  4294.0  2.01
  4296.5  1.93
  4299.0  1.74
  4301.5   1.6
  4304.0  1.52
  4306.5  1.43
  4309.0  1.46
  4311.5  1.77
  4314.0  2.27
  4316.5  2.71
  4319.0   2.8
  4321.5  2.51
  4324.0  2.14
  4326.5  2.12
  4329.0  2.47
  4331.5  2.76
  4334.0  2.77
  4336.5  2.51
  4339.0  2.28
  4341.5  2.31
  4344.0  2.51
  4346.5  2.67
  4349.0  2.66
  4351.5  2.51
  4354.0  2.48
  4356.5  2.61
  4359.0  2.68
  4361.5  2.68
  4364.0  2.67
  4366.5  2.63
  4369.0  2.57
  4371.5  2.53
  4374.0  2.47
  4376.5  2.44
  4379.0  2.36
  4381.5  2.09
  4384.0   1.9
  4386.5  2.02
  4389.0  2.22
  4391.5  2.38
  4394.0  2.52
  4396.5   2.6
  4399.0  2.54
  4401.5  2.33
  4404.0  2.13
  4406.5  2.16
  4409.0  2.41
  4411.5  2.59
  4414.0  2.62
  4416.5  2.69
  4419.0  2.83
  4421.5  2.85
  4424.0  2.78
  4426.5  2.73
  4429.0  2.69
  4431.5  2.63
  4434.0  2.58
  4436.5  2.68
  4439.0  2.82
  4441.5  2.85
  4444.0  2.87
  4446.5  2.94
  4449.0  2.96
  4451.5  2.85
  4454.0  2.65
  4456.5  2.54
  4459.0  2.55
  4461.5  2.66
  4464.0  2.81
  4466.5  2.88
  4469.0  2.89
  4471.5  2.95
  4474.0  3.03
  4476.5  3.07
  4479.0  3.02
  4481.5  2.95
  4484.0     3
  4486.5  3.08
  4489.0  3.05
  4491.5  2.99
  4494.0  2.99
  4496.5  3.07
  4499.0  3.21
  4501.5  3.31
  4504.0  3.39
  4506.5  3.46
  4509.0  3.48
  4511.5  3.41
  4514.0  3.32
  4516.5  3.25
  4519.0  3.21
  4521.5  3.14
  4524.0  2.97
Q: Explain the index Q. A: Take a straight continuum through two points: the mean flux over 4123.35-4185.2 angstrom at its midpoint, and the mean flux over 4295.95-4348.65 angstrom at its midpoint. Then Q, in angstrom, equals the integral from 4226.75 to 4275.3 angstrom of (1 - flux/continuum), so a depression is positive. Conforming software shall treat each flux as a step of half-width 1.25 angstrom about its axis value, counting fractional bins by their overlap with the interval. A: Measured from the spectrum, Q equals 3.2 angstrom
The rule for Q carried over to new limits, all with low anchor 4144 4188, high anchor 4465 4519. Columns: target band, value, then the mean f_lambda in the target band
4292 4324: 6.84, 1.98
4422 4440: 1.38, 2.71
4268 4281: 2.70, 1.91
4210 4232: 2.42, 1.98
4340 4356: 0.79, 2.52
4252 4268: 2.05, 2.06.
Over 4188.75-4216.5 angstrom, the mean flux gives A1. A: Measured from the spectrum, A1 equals 2.1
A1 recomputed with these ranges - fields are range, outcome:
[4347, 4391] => 2.45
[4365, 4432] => 2.47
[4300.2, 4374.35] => 2.37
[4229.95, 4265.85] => 2.09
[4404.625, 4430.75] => 2.62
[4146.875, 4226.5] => 2.06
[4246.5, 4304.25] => 1.97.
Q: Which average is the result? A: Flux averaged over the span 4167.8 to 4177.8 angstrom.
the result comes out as 1.99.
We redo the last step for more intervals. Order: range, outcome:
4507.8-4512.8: 3.44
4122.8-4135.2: 2.17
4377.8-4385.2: 2.12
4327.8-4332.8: 2.62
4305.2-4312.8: 1.56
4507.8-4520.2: 3.33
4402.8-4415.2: 2.38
